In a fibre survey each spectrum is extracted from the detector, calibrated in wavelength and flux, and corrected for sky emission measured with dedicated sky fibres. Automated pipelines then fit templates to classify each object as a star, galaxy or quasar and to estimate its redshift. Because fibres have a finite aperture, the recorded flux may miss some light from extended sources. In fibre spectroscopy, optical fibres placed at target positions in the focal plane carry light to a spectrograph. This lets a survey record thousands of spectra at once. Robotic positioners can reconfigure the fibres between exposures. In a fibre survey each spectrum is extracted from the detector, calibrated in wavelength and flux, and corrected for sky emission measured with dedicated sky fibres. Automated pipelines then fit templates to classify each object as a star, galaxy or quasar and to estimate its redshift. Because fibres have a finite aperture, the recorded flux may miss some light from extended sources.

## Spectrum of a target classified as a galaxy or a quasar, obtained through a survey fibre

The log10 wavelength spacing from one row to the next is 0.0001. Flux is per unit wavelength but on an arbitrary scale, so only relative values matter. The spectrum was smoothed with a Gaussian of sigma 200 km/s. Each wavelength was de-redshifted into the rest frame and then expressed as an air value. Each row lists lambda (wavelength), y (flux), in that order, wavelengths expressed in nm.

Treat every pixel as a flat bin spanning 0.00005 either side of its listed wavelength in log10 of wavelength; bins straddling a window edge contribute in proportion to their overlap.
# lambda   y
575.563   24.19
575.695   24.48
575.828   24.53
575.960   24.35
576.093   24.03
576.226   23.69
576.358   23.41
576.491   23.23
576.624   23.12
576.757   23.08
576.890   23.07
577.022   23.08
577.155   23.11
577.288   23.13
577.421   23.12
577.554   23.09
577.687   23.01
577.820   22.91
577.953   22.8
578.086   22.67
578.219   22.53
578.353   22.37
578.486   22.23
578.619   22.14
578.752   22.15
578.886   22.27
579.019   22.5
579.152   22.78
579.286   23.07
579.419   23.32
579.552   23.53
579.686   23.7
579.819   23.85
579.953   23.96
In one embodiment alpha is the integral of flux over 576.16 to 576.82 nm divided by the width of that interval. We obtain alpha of 23.3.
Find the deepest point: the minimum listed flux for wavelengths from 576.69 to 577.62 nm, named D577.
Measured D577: 23.07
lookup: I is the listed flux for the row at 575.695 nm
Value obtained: 24.48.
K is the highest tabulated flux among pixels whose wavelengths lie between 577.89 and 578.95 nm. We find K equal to 22.8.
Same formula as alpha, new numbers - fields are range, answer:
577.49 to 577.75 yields 23.1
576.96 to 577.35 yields 23.1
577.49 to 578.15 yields 22.9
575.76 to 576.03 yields 24.4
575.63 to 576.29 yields 24.2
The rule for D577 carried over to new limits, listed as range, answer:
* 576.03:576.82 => 23.08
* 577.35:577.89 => 22.91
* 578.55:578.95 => 22.14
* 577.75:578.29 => 22.53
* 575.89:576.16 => 24.03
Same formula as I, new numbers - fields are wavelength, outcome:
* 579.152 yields 22.78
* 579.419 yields 23.32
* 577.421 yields 23.12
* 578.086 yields 22.67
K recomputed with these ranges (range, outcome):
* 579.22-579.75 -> 23.7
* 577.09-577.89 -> 23.13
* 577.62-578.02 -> 23.01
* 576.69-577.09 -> 23.08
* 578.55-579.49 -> 23.32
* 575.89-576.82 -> 24.35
